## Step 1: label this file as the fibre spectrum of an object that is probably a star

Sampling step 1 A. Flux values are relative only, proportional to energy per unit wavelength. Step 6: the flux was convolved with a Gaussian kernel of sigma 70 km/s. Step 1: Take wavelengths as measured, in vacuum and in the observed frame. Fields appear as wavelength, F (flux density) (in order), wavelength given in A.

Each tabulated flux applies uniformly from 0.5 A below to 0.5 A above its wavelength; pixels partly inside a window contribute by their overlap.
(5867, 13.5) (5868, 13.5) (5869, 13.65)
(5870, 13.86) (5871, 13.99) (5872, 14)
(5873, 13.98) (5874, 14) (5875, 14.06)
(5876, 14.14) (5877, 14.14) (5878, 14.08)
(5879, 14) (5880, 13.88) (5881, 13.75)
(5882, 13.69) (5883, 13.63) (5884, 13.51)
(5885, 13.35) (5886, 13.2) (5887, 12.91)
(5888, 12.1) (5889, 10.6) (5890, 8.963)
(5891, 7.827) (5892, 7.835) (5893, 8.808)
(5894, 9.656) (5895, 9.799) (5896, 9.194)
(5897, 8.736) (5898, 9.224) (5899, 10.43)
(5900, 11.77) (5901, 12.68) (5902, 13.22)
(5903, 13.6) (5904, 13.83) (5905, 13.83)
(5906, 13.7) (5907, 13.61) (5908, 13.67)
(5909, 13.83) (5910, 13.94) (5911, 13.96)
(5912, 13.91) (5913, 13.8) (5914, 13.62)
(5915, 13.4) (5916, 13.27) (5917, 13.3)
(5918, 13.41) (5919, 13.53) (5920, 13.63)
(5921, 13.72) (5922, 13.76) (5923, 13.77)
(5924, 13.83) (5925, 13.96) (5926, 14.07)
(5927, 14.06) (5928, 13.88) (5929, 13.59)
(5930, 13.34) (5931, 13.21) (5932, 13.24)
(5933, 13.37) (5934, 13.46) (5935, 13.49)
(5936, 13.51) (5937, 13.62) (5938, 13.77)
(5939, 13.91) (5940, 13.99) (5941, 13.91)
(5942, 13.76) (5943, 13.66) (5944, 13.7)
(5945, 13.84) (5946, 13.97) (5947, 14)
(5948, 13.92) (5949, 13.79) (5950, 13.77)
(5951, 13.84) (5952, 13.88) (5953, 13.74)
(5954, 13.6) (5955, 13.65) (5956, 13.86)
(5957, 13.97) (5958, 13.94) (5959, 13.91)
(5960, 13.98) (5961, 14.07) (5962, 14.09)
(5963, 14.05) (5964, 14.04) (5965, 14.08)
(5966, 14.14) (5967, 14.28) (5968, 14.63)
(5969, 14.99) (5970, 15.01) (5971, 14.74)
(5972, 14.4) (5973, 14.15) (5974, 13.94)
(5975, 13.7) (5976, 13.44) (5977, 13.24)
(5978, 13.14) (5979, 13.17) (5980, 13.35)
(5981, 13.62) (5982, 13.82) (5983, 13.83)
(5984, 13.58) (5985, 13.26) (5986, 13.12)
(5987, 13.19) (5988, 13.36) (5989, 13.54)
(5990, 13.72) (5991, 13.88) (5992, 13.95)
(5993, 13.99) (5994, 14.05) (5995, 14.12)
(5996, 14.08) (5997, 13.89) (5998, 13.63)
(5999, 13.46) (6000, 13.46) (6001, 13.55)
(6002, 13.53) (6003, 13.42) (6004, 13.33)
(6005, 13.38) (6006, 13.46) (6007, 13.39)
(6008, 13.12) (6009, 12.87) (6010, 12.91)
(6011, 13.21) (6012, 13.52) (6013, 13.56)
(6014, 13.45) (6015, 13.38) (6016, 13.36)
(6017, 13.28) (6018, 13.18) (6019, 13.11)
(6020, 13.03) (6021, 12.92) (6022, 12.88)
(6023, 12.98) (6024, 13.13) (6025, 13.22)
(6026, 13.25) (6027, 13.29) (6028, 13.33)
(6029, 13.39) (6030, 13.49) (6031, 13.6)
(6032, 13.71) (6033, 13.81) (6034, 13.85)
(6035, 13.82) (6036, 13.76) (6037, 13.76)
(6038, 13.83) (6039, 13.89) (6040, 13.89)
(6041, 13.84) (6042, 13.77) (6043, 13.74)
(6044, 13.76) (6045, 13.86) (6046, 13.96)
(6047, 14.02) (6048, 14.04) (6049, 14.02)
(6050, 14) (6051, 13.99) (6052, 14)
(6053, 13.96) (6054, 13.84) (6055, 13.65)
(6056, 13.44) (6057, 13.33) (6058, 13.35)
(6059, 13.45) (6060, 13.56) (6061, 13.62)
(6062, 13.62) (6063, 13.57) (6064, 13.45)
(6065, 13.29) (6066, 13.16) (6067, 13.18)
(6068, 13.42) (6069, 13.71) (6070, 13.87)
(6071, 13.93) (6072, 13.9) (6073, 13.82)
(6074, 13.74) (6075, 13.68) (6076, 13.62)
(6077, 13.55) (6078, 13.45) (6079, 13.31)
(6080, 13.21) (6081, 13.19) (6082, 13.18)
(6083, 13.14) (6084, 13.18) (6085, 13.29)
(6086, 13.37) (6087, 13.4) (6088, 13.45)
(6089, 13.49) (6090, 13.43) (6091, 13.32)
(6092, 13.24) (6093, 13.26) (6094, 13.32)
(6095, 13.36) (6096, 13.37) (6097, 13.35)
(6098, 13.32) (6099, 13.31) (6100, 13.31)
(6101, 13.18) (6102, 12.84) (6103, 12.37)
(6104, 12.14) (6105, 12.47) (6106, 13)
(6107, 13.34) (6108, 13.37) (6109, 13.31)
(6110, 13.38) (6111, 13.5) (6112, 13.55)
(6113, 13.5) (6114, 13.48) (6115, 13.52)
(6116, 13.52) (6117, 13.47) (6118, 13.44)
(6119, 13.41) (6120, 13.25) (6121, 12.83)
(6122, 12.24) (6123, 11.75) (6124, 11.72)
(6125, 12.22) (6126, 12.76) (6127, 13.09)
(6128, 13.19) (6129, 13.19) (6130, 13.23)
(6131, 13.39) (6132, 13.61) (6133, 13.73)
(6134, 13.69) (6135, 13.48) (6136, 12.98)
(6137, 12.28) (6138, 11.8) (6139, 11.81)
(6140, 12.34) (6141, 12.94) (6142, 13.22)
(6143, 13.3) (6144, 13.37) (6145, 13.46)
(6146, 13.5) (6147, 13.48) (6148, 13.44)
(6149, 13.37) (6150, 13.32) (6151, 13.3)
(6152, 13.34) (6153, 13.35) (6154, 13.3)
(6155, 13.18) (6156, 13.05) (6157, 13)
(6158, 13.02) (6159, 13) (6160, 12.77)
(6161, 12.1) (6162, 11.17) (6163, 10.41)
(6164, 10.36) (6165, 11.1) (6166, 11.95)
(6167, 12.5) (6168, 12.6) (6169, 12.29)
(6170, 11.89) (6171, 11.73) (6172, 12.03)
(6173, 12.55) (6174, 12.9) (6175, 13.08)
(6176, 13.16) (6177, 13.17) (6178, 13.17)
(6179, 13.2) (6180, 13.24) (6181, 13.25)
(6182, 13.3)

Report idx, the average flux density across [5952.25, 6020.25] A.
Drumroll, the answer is 13.7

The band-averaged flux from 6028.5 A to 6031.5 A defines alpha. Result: 13.5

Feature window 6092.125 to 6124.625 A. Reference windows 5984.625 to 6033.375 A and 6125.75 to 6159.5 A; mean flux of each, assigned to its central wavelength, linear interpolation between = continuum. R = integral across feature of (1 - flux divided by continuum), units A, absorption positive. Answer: 0.3 A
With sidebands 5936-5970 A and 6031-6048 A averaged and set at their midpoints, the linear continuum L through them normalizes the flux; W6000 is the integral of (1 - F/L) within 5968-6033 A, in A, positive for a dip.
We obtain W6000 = 1.62 A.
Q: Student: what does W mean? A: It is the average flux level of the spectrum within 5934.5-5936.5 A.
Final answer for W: 13.5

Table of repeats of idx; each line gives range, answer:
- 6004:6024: 13.2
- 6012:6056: 13.6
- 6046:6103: 13.5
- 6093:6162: 13.1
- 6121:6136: 12.9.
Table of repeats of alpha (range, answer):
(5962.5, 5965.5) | 14.1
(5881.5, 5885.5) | 13.5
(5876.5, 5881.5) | 14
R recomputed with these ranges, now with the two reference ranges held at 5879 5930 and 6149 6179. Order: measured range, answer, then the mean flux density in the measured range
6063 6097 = -2.4 A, 13.4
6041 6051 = -1.1 A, 13.9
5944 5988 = -4.5 A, 13.9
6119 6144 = -0.6 A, 12.9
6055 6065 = -0.7 A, 13.5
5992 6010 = -1.4 A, 13.6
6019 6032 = -0.7 A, 13.2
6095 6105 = -0.4 A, 13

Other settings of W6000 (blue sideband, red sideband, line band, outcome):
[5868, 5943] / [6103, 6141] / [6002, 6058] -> -2.3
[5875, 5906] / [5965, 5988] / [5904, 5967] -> -4.1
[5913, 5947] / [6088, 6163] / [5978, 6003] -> -0.3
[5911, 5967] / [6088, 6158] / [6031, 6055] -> -0.8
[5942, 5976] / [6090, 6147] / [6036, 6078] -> -0.8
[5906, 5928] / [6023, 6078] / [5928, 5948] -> 0.1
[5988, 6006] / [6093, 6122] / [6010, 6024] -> 0.4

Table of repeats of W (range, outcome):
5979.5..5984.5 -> 13.6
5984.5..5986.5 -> 13.2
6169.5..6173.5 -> 12.1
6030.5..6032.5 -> 13.7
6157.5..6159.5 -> 13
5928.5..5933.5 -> 13.3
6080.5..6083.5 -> 13.2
